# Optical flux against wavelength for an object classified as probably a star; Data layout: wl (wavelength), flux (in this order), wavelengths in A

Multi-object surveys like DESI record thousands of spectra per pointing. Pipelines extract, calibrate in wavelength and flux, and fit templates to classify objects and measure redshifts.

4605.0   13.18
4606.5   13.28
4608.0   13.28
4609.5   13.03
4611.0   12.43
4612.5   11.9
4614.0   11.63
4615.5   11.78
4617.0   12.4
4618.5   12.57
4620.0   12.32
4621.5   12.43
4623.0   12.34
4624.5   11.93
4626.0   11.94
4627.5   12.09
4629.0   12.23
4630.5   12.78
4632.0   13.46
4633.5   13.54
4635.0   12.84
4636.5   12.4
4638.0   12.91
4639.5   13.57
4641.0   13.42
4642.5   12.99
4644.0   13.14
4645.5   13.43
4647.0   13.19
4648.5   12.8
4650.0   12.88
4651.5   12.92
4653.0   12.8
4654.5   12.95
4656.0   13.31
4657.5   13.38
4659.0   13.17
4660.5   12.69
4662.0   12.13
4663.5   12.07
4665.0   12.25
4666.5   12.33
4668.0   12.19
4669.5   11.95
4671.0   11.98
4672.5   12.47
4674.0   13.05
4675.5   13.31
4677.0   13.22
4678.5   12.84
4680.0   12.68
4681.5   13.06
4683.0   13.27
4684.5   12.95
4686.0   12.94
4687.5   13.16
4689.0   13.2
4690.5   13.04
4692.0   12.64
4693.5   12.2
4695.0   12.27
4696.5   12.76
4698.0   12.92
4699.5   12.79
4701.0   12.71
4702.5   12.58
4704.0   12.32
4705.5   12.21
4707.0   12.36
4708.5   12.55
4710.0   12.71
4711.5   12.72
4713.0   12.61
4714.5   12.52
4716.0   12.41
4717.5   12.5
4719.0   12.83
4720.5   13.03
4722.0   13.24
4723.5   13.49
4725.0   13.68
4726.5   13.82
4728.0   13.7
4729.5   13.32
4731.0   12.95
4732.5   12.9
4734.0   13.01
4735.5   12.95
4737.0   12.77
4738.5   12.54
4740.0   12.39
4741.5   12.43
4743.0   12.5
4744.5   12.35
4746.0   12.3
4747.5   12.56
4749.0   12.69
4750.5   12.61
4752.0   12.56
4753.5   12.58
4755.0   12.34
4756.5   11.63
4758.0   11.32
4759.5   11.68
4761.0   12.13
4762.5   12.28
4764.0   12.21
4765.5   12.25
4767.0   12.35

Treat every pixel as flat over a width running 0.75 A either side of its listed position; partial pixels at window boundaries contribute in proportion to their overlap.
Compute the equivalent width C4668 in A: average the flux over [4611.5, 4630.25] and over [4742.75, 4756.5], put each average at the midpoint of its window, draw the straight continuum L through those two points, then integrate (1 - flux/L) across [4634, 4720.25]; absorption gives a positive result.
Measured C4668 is -3.4 A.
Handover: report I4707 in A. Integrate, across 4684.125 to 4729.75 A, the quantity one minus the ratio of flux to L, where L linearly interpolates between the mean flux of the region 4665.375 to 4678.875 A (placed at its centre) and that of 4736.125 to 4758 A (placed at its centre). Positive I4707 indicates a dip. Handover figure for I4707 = -1.2 A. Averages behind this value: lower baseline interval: 12.6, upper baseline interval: 12.4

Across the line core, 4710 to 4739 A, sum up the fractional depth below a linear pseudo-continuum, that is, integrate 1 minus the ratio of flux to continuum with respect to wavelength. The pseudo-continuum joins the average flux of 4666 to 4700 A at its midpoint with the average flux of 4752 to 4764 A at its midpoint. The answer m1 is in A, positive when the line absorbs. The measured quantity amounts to -1.50 A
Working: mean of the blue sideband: 12.8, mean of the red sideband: 12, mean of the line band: 13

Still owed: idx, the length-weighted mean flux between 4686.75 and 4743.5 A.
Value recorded 12.8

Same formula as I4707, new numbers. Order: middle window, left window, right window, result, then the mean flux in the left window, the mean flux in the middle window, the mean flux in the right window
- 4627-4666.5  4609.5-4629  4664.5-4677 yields -1.7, 12.2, 12.9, 12.5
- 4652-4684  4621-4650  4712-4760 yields 0.1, 12.8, 12.7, 12.7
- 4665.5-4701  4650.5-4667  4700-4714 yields -0.3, 12.7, 12.7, 12.5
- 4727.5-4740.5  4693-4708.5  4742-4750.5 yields -0.5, 12.5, 12.9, 12.5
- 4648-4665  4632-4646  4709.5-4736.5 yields 0.4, 13.1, 12.8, 13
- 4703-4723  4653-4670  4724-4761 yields 0.0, 12.6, 12.6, 12.6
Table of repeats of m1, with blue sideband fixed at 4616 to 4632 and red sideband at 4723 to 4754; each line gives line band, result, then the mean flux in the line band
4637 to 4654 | -0.87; 13.1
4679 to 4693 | -0.39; 13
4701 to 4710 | 0.18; 12.5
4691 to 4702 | 0.04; 12.6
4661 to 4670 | 0.26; 12.2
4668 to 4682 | -0.13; 12.7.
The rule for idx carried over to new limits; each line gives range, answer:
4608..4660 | 12.7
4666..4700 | 12.8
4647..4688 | 12.8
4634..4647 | 13.1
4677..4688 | 13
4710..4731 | 13.1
